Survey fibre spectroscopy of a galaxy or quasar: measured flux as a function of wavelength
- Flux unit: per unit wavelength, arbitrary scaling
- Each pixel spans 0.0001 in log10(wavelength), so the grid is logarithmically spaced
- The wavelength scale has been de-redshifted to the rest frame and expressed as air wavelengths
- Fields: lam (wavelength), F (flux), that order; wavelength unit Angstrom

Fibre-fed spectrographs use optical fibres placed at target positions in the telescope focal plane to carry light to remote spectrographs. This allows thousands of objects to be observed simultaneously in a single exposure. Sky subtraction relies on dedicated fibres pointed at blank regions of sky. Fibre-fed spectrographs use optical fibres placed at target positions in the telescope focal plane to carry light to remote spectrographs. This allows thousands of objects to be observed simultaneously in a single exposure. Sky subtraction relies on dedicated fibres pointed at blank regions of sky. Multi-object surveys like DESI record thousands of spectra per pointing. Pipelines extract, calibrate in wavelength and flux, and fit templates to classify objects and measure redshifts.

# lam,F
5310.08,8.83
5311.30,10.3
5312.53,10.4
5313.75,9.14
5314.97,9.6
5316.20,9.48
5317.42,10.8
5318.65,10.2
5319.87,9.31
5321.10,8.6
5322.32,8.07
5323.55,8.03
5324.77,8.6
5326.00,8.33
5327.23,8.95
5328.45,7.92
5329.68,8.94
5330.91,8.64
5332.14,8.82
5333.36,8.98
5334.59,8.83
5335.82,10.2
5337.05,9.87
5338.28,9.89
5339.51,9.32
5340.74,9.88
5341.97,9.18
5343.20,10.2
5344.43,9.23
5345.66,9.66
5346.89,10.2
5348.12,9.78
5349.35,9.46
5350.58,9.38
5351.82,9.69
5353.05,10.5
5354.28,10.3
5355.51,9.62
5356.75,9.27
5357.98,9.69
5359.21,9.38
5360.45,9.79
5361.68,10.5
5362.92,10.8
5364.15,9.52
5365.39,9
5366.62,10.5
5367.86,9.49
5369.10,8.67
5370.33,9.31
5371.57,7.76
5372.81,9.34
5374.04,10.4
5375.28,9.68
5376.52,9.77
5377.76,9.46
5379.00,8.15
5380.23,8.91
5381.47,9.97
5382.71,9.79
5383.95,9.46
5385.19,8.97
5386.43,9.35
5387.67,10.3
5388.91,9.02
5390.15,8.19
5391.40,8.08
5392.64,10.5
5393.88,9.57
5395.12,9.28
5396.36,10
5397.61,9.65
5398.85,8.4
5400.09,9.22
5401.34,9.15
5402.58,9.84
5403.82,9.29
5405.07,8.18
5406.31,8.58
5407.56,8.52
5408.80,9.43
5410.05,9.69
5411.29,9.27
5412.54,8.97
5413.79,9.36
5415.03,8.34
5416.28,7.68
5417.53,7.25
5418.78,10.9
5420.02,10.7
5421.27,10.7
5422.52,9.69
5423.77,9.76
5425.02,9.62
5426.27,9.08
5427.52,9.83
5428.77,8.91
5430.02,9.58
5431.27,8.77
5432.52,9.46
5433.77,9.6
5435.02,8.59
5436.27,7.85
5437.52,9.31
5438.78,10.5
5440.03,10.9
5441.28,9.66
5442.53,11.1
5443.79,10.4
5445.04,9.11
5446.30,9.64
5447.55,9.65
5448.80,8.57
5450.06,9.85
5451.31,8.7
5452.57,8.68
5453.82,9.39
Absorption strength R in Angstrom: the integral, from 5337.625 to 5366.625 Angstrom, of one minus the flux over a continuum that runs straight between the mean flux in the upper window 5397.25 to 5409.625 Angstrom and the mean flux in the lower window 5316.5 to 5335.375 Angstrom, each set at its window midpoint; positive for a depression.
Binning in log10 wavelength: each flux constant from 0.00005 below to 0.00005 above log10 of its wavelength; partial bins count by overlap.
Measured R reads -2.7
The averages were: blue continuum 8.89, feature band 9.77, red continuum 9.03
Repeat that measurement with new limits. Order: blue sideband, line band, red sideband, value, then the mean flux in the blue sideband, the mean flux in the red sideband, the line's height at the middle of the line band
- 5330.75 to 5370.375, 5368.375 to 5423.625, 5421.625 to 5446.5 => 2.0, 9.64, 9.58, 9.61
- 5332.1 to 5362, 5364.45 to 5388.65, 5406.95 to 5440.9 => 0.4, 9.68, 9.35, 9.55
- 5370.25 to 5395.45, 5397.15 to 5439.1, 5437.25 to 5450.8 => 1.8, 9.3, 9.89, 9.64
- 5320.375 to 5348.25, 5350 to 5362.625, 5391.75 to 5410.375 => -0.9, 9.13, 9.26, 9.17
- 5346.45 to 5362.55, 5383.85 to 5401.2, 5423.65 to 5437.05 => 0.4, 9.82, 9.17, 9.5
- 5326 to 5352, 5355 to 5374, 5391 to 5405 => -0.4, 9.35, 9.34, 9.35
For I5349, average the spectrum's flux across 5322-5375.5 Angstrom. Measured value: 9.41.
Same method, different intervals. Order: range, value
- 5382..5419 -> 9.12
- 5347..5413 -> 9.42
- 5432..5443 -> 9.65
